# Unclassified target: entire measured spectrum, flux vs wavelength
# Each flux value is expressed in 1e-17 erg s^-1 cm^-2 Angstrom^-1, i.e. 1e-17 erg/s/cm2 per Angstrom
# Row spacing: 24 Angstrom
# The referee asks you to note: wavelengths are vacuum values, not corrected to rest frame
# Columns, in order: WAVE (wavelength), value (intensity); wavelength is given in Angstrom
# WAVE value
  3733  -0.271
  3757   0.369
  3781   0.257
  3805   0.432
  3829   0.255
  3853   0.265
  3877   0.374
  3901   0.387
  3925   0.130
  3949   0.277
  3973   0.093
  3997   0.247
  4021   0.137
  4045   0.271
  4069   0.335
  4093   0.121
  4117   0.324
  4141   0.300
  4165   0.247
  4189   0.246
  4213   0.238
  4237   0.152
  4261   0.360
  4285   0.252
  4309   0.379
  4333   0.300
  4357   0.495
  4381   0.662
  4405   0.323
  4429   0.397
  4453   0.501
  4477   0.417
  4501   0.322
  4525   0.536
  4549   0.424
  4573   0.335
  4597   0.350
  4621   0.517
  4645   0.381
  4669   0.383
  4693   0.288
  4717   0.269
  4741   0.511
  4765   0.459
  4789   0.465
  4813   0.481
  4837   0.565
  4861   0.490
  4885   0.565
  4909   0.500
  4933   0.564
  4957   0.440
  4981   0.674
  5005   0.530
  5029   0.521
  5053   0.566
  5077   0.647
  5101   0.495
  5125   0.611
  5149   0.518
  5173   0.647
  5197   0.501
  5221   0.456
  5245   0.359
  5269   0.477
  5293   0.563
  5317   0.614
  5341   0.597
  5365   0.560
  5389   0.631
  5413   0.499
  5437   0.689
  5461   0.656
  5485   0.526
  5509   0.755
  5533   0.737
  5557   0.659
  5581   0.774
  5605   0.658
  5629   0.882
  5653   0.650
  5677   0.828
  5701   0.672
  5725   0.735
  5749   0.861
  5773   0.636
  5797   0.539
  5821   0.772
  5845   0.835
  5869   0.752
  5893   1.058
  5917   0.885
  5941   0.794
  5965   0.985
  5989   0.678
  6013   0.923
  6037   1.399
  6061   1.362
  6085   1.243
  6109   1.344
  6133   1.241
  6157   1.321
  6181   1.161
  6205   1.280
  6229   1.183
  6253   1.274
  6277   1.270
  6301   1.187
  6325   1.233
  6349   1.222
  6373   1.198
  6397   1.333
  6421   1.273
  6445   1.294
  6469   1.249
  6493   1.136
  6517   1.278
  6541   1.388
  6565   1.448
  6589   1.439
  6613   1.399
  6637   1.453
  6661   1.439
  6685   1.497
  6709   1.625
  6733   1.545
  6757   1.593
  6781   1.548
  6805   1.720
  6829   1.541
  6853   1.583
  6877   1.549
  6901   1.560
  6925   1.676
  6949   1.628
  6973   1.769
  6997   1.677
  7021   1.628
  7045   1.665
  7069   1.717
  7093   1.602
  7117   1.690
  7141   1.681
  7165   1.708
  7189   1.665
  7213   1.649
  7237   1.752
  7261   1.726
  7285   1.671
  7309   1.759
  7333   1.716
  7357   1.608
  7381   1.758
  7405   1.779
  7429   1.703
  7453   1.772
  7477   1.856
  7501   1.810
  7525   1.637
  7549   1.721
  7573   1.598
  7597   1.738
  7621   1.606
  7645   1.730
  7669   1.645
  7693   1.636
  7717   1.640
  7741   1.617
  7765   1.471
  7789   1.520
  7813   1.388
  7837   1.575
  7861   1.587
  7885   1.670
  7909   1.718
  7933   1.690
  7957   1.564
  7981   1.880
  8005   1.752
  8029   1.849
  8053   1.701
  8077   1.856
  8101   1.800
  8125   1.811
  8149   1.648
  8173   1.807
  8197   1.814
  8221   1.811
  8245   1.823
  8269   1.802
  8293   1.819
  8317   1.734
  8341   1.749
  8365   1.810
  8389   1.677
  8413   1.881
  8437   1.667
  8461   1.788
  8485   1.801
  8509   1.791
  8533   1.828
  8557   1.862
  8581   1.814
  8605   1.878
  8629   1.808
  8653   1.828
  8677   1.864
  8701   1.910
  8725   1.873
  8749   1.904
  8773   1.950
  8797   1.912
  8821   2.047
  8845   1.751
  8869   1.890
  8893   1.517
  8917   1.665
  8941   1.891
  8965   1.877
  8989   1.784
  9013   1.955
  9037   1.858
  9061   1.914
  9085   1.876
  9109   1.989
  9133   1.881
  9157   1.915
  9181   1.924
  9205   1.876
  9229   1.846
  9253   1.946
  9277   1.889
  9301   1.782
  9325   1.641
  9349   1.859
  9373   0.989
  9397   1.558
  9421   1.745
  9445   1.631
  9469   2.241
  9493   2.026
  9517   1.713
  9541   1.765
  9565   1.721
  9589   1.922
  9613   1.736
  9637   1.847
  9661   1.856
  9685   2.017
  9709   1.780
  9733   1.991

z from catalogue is 0.509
